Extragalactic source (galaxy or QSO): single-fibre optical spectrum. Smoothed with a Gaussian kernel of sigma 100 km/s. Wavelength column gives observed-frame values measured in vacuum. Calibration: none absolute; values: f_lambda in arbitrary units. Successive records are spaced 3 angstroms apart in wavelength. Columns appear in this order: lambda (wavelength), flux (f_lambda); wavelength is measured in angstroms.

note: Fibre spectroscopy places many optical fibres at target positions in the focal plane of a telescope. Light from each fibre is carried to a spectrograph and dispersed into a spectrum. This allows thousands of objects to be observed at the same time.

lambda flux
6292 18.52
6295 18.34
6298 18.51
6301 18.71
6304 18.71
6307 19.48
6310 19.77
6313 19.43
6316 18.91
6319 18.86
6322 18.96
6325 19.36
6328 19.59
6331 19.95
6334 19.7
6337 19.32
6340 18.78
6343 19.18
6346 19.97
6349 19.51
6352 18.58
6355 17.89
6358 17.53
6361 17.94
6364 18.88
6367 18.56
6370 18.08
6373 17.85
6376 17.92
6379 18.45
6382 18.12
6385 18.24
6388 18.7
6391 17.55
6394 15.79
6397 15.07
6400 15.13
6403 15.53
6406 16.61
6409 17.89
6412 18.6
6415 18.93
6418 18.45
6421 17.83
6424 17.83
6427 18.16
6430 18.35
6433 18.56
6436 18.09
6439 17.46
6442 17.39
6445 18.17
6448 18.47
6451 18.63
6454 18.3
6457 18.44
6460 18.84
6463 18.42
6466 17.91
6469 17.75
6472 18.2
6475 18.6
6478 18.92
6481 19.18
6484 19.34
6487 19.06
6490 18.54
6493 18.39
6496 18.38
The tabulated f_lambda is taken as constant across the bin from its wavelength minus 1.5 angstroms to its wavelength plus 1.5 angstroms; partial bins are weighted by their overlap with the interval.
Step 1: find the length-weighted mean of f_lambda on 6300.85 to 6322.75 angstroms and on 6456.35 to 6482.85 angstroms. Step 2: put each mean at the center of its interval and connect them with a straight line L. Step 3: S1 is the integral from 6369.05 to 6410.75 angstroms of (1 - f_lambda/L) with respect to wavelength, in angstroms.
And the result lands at 3.6 angstroms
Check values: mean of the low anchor 19.1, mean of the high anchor 18.5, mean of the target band 17.2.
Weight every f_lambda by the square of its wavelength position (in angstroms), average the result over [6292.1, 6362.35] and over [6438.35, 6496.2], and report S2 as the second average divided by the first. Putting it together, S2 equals 1.01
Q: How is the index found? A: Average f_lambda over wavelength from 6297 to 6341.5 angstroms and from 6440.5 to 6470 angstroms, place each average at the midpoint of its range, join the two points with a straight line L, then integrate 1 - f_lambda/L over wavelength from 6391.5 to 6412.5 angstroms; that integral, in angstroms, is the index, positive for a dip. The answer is 2.6 angstroms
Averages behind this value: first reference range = 19.2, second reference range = 18.2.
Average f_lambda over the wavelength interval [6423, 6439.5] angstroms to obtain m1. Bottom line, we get 18.1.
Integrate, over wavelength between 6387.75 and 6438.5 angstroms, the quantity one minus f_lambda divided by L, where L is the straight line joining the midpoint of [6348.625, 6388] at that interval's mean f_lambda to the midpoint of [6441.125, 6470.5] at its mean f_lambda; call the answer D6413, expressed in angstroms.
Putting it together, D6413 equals 2.2 angstroms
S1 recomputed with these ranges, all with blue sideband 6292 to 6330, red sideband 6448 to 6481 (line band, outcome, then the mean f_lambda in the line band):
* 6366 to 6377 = 0.4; 18.1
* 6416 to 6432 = 0.4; 18.2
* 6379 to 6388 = 0.2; 18.3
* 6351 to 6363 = 0.6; 18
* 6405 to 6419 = 0.4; 18.1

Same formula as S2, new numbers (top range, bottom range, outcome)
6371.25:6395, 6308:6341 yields 0.94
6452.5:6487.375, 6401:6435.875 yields 1.06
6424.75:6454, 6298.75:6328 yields 0.99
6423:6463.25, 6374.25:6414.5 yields 1.07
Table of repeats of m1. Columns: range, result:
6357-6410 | 17.4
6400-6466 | 18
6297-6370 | 19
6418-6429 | 18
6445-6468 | 18.4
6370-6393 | 18.1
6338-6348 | 19.3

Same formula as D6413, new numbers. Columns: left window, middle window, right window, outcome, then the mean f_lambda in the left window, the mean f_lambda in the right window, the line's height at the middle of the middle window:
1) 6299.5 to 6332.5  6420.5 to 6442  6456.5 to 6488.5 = 0.9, 19.2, 18.6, 18.8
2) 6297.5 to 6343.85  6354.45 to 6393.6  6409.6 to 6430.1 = 1.3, 19.2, 18.3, 18.7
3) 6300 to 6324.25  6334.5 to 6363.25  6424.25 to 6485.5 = 0.2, 19.1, 18.3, 18.9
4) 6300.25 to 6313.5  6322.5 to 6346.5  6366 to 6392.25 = -0.8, 19.2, 18.2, 18.8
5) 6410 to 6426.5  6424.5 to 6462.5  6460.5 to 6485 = 0.4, 18.3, 18.5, 18.4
